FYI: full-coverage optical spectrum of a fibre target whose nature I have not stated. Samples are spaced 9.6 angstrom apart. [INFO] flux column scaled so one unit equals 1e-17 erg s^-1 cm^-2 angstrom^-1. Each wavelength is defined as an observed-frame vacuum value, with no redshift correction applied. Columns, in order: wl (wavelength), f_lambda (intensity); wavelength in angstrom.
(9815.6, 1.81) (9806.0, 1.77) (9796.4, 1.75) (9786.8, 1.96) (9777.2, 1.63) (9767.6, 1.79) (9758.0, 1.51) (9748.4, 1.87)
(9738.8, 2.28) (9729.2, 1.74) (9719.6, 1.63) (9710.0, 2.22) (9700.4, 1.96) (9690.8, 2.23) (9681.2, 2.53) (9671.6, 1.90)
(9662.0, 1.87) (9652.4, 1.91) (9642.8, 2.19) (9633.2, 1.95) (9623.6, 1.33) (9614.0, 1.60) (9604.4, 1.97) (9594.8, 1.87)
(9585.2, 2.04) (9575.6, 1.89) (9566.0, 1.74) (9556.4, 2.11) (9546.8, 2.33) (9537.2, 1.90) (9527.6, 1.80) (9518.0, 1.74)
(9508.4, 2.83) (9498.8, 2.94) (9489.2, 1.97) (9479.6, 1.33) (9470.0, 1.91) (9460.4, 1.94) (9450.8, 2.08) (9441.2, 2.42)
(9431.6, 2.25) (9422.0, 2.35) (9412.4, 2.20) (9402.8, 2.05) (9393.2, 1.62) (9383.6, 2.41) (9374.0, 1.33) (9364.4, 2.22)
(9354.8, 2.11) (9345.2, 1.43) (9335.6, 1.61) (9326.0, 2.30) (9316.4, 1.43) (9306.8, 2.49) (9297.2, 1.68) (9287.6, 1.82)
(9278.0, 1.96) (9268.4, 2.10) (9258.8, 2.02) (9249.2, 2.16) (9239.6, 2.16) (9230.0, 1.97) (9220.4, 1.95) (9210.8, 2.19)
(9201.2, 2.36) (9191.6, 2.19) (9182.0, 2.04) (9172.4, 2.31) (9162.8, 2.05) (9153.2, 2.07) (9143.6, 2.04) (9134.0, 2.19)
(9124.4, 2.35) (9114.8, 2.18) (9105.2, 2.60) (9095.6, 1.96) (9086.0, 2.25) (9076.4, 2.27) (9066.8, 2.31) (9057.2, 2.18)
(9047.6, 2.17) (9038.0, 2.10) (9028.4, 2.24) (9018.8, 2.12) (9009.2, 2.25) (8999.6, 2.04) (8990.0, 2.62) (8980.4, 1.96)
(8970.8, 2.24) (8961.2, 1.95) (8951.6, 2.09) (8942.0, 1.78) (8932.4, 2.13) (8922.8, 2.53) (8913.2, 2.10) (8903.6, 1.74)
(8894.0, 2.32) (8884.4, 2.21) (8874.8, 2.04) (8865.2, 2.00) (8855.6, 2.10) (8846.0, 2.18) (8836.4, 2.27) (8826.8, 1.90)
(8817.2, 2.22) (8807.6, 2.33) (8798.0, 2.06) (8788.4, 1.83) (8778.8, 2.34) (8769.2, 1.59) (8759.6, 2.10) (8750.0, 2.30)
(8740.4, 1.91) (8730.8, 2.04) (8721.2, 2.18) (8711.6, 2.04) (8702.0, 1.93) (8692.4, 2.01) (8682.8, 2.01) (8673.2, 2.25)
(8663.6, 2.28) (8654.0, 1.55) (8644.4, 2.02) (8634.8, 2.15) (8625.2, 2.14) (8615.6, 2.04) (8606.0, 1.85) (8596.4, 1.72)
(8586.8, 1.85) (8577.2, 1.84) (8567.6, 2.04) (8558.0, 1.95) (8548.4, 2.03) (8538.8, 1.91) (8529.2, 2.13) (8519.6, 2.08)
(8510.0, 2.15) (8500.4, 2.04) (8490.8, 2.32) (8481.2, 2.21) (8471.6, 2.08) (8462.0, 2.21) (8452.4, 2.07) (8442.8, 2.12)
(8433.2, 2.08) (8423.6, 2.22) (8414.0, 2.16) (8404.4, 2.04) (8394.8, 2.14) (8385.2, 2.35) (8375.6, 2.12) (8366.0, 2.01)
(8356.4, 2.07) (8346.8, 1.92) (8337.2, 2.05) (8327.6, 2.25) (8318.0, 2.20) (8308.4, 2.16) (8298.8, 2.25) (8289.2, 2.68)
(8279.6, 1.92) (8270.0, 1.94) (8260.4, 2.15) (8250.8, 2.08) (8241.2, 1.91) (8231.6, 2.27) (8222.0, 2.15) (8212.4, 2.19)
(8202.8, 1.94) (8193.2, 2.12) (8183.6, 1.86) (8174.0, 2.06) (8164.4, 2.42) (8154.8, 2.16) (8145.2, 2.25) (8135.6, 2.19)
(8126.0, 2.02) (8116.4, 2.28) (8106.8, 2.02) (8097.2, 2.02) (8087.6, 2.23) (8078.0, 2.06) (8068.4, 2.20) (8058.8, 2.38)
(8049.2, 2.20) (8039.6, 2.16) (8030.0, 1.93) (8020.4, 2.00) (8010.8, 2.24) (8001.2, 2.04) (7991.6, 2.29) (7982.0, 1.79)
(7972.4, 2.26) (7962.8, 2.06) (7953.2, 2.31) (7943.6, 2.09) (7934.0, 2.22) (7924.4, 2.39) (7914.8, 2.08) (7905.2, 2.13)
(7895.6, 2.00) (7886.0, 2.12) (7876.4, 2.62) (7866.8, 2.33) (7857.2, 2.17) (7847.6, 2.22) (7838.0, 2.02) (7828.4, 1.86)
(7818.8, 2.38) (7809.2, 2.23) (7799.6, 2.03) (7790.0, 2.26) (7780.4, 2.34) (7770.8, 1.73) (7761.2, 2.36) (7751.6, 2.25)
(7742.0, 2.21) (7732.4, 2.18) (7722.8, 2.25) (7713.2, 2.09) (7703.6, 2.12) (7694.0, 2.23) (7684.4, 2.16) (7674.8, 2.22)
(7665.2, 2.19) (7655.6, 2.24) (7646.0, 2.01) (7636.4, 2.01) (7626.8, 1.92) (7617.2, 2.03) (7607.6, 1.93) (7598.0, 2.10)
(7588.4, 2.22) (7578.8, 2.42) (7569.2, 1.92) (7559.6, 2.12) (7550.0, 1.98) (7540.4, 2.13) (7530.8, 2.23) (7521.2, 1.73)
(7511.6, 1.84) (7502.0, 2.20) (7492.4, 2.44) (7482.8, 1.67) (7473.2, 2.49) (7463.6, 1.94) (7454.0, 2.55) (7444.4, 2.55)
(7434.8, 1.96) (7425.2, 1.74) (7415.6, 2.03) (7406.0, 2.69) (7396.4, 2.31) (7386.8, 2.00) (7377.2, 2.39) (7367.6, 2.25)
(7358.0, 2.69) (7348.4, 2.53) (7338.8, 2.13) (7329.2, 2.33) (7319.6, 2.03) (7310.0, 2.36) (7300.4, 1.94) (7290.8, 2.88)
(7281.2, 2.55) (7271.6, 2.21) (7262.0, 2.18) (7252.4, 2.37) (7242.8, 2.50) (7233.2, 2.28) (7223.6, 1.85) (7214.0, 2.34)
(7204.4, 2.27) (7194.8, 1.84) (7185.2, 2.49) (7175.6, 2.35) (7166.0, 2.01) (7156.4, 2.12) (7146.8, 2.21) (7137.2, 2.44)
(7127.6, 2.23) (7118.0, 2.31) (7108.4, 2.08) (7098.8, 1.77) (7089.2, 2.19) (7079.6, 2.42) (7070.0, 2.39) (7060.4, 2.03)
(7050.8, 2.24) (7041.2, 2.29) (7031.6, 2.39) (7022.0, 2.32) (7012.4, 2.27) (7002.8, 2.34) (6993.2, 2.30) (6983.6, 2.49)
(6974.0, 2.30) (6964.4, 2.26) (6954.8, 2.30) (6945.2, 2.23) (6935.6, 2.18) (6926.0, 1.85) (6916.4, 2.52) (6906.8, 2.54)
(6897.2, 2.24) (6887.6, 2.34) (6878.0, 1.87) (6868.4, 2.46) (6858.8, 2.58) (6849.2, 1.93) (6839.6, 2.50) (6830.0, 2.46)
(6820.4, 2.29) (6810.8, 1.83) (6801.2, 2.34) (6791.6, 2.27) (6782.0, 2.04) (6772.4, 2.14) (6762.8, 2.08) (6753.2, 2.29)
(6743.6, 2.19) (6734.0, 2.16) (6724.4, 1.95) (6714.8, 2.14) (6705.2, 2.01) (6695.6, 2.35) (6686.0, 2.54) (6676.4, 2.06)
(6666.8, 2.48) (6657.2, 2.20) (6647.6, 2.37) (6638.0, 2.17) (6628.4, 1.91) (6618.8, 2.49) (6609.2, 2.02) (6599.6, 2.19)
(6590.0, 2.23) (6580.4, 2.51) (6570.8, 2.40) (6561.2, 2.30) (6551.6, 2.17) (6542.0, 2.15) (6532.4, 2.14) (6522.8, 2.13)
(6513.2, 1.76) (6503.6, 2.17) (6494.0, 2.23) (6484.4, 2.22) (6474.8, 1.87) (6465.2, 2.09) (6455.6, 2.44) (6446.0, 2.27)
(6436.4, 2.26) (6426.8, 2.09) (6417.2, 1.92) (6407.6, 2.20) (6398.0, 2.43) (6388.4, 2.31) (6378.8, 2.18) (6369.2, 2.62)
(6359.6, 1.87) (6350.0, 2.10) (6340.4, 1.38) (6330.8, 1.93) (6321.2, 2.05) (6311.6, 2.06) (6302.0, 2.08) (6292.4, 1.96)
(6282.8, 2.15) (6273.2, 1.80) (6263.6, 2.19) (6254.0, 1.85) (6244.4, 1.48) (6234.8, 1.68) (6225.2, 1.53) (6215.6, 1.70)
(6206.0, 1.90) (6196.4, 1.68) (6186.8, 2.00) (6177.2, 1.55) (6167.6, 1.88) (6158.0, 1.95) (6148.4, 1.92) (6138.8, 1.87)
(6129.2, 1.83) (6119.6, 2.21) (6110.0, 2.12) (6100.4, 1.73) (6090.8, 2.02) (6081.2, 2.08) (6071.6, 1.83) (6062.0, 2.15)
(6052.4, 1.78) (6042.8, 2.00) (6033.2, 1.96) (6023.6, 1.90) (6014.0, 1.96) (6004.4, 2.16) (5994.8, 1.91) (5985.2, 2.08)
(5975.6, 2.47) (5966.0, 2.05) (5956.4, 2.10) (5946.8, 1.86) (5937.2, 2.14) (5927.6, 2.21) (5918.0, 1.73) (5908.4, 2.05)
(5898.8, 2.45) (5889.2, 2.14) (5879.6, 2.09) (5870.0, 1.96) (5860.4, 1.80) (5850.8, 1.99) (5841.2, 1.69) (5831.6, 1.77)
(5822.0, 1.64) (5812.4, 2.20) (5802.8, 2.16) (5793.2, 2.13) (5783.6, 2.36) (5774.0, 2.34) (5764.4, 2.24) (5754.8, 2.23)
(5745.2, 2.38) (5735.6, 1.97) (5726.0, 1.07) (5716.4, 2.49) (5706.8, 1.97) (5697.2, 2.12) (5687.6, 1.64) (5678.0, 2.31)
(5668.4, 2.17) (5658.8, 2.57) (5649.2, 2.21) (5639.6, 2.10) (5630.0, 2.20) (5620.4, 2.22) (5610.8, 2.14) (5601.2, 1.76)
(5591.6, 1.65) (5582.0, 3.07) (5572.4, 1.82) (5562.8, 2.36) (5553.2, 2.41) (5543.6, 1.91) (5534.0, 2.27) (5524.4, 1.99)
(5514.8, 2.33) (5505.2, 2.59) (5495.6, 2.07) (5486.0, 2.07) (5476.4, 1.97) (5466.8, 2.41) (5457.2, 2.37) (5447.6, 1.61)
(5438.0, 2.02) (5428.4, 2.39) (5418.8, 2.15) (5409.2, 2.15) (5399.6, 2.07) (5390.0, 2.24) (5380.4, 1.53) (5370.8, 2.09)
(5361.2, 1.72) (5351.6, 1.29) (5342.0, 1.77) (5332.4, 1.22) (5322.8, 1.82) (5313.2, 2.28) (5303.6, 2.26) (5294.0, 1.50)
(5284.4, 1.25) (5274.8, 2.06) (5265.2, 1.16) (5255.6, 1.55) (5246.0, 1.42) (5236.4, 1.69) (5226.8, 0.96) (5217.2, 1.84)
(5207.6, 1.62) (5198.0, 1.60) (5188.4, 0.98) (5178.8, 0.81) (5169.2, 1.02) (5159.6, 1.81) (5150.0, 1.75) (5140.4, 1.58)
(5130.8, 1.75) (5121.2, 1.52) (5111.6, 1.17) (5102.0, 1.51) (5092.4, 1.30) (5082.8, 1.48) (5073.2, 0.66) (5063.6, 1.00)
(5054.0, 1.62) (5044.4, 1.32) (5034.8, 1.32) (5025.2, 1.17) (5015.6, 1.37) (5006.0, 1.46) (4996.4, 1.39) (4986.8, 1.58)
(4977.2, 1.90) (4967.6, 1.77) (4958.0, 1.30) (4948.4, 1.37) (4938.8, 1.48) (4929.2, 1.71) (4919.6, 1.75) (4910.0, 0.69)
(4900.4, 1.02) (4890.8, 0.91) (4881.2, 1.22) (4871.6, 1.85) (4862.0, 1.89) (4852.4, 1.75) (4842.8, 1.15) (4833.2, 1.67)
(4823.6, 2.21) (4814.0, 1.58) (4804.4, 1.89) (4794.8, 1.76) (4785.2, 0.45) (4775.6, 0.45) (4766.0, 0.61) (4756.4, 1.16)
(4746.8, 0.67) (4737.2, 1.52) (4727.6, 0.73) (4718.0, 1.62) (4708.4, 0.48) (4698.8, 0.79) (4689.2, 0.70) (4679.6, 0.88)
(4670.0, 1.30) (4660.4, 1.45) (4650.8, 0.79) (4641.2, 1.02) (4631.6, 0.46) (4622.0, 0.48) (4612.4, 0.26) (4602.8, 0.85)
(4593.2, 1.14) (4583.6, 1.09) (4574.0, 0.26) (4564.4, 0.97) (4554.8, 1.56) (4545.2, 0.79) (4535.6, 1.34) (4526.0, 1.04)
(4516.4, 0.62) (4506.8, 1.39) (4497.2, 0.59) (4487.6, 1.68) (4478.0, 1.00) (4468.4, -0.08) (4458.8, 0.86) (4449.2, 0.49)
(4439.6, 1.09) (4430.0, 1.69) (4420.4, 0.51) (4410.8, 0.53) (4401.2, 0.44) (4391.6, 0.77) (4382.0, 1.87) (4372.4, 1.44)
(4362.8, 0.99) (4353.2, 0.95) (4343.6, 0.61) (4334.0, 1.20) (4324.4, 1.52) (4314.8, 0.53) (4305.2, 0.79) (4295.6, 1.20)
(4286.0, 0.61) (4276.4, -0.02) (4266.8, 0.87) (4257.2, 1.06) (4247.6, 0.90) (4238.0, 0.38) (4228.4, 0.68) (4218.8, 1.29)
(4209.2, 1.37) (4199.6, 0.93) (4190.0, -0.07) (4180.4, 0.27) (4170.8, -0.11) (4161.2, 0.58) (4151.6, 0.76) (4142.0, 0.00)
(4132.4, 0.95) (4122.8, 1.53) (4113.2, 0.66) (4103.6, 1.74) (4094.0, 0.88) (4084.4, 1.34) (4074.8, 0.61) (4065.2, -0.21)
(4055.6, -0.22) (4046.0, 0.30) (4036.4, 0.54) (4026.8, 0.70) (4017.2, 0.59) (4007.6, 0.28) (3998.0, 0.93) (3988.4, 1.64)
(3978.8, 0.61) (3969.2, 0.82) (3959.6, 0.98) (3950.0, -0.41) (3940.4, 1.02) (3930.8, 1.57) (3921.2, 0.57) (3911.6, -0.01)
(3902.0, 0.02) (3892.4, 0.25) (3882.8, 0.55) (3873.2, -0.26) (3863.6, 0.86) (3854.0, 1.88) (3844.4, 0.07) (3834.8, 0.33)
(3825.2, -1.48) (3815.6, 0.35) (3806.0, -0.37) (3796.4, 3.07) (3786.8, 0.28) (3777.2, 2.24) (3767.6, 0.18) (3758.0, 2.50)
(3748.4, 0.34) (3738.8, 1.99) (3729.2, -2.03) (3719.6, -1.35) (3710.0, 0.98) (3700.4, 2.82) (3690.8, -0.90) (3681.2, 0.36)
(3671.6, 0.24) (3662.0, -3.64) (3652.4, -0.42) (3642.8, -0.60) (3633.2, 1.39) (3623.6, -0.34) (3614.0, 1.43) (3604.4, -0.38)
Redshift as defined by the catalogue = 0.20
